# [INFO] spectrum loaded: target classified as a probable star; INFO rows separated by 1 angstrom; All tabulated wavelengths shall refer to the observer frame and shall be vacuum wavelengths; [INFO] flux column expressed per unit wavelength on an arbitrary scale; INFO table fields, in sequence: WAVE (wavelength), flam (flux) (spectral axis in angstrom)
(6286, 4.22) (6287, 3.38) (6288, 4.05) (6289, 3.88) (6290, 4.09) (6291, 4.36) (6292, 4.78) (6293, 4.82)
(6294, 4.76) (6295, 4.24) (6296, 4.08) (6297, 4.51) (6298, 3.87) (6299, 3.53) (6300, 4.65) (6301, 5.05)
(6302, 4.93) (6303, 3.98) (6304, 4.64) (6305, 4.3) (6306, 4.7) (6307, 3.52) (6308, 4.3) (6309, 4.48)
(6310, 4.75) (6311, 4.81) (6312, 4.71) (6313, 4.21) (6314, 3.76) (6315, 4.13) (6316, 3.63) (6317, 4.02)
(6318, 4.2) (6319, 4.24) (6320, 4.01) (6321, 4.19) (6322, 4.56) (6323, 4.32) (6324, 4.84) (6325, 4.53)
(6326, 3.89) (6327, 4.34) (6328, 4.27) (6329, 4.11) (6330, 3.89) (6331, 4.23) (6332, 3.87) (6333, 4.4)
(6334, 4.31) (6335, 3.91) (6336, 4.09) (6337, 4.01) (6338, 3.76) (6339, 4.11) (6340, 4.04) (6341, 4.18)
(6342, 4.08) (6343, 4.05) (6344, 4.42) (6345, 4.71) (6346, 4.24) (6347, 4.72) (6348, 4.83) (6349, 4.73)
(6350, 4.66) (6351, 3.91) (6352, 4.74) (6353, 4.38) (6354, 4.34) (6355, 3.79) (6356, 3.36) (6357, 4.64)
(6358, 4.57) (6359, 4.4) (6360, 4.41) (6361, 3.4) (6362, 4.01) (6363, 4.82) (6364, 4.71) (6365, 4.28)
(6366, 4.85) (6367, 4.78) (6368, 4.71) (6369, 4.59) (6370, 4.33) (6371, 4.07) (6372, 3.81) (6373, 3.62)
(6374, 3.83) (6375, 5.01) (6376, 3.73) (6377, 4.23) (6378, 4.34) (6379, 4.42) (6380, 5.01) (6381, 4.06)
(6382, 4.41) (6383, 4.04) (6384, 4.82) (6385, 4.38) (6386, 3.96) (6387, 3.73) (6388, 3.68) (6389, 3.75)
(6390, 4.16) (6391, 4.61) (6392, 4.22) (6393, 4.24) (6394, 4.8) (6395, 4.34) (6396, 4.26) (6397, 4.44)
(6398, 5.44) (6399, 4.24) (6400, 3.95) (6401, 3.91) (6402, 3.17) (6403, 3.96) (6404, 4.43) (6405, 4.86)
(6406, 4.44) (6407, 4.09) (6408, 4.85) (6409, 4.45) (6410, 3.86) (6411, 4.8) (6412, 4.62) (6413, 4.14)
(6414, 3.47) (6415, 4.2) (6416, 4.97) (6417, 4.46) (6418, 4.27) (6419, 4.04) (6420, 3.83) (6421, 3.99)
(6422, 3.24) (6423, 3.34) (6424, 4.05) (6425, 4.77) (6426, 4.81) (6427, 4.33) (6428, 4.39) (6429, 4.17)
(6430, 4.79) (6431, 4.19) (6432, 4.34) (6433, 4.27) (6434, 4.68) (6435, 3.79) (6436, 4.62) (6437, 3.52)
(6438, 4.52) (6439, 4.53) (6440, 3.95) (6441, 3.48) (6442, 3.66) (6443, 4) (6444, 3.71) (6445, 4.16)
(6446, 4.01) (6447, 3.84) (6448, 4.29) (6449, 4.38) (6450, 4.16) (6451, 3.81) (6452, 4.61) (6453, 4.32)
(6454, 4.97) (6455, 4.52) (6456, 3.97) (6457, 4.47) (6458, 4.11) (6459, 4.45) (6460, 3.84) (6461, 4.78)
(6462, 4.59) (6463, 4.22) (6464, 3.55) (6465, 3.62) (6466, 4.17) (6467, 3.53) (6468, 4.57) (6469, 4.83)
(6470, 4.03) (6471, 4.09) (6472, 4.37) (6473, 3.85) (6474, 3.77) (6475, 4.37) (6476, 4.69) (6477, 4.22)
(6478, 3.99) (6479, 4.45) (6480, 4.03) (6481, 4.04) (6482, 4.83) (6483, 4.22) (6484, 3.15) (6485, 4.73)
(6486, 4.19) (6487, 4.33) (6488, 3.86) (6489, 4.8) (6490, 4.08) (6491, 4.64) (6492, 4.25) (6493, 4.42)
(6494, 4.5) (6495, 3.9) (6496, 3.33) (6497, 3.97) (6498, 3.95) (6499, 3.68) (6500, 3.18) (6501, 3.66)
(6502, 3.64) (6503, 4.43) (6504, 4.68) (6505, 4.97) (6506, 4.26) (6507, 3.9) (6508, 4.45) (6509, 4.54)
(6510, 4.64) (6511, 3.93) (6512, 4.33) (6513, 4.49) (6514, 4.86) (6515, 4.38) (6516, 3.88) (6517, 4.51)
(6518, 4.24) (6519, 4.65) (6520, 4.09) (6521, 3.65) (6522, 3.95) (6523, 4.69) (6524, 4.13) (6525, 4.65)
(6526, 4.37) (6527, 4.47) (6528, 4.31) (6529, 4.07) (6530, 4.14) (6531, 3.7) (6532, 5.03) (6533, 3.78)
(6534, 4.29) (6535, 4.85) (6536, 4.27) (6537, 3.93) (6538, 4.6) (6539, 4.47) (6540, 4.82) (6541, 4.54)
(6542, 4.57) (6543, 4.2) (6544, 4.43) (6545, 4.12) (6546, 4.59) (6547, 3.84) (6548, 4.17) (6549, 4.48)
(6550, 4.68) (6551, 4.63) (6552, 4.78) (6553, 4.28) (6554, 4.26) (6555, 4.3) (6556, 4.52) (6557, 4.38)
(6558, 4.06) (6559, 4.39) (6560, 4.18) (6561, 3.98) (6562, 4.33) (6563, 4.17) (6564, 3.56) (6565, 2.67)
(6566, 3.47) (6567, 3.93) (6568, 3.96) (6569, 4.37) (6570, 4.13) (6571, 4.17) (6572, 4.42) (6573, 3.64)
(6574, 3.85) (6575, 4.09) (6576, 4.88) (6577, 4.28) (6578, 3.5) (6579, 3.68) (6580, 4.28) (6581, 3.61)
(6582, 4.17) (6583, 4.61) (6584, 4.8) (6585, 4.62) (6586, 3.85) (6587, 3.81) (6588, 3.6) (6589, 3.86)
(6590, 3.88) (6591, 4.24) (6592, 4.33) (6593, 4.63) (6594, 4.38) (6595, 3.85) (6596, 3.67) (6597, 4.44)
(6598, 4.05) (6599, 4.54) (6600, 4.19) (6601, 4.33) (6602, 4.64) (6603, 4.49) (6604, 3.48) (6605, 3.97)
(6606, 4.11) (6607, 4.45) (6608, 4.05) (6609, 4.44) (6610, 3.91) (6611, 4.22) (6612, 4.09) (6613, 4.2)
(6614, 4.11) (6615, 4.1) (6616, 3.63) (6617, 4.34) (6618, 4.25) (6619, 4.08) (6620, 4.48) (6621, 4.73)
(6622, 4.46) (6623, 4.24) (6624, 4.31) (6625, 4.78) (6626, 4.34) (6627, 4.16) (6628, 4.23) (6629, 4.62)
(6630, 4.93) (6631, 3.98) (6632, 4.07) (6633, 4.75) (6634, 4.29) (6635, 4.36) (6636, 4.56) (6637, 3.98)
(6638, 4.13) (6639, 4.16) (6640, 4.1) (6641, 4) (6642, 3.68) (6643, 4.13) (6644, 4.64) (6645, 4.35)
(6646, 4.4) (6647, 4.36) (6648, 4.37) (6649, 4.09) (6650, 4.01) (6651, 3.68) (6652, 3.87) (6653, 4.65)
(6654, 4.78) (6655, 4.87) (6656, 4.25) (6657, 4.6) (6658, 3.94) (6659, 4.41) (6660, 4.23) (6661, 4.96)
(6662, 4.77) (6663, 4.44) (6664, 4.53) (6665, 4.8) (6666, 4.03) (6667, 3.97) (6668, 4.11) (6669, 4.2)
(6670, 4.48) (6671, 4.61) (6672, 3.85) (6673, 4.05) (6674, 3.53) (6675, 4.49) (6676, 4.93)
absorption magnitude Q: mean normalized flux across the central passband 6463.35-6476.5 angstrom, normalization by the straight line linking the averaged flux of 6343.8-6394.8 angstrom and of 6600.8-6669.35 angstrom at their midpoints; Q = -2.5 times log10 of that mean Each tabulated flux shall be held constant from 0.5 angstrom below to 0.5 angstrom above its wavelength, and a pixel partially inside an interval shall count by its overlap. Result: 0.05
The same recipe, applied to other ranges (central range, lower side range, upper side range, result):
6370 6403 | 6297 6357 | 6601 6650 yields 0.01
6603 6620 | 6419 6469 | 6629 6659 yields 0.04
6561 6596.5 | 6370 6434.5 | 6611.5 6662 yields 0.07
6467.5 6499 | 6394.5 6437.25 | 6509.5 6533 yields 0.02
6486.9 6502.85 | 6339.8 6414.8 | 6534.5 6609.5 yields 0.06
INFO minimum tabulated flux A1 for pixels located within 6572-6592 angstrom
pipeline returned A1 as 3.5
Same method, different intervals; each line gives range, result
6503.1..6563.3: 3.65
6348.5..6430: 3.17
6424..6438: 3.52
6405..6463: 3.24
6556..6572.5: 2.67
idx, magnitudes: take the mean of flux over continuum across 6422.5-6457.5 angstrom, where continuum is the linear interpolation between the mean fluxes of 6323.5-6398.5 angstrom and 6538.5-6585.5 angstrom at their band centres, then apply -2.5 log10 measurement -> 0.012 mag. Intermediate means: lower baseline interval 4.29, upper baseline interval 4.21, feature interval 4.21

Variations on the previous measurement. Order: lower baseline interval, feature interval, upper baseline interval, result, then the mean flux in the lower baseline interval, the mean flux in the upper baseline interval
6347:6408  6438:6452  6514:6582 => 0.06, 4.3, 4.22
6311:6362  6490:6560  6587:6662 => -0.01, 4.23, 4.25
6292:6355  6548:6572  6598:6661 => 0.03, 4.3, 4.27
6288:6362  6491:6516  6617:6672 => 0.03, 4.27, 4.33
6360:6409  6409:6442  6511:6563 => 0.03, 4.29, 4.33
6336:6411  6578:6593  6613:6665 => 0.06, 4.29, 4.32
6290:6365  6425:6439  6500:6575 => -0.02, 4.29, 4.25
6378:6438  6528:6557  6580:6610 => -0.04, 4.26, 4.17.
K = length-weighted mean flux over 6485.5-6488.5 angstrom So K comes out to 4.13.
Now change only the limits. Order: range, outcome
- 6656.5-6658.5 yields 4.27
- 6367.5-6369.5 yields 4.65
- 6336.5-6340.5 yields 3.98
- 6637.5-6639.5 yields 4.14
